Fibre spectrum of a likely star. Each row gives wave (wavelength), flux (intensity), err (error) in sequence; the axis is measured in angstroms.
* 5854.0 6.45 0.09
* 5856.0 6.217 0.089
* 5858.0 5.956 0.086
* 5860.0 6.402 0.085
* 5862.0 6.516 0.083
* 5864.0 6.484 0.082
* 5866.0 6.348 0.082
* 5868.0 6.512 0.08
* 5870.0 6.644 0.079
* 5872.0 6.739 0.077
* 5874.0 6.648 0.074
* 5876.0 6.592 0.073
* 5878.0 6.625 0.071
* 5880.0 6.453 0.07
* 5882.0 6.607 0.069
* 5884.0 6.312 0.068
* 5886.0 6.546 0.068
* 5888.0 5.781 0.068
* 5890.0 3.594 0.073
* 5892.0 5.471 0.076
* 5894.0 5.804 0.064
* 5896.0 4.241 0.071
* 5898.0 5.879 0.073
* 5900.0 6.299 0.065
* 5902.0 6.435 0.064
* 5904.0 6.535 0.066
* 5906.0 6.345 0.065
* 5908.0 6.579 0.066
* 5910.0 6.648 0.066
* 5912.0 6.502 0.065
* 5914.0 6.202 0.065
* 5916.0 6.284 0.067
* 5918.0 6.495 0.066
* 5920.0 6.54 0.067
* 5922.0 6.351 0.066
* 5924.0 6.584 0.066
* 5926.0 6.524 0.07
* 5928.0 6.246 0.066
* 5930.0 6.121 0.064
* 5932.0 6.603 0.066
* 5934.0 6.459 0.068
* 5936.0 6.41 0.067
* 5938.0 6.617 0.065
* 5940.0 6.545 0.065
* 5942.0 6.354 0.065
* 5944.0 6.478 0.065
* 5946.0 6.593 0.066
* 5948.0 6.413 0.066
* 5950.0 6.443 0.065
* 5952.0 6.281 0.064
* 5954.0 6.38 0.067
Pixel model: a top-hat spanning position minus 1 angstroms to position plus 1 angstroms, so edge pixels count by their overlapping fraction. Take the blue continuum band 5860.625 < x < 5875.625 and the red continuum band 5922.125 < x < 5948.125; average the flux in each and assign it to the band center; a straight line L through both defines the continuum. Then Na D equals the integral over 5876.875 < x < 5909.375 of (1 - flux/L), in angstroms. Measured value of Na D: 2.7 angstroms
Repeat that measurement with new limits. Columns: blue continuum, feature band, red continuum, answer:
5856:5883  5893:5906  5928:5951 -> 1.1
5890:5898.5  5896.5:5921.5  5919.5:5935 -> -2.9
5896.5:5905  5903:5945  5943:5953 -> -1.0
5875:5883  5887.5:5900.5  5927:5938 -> 2.6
